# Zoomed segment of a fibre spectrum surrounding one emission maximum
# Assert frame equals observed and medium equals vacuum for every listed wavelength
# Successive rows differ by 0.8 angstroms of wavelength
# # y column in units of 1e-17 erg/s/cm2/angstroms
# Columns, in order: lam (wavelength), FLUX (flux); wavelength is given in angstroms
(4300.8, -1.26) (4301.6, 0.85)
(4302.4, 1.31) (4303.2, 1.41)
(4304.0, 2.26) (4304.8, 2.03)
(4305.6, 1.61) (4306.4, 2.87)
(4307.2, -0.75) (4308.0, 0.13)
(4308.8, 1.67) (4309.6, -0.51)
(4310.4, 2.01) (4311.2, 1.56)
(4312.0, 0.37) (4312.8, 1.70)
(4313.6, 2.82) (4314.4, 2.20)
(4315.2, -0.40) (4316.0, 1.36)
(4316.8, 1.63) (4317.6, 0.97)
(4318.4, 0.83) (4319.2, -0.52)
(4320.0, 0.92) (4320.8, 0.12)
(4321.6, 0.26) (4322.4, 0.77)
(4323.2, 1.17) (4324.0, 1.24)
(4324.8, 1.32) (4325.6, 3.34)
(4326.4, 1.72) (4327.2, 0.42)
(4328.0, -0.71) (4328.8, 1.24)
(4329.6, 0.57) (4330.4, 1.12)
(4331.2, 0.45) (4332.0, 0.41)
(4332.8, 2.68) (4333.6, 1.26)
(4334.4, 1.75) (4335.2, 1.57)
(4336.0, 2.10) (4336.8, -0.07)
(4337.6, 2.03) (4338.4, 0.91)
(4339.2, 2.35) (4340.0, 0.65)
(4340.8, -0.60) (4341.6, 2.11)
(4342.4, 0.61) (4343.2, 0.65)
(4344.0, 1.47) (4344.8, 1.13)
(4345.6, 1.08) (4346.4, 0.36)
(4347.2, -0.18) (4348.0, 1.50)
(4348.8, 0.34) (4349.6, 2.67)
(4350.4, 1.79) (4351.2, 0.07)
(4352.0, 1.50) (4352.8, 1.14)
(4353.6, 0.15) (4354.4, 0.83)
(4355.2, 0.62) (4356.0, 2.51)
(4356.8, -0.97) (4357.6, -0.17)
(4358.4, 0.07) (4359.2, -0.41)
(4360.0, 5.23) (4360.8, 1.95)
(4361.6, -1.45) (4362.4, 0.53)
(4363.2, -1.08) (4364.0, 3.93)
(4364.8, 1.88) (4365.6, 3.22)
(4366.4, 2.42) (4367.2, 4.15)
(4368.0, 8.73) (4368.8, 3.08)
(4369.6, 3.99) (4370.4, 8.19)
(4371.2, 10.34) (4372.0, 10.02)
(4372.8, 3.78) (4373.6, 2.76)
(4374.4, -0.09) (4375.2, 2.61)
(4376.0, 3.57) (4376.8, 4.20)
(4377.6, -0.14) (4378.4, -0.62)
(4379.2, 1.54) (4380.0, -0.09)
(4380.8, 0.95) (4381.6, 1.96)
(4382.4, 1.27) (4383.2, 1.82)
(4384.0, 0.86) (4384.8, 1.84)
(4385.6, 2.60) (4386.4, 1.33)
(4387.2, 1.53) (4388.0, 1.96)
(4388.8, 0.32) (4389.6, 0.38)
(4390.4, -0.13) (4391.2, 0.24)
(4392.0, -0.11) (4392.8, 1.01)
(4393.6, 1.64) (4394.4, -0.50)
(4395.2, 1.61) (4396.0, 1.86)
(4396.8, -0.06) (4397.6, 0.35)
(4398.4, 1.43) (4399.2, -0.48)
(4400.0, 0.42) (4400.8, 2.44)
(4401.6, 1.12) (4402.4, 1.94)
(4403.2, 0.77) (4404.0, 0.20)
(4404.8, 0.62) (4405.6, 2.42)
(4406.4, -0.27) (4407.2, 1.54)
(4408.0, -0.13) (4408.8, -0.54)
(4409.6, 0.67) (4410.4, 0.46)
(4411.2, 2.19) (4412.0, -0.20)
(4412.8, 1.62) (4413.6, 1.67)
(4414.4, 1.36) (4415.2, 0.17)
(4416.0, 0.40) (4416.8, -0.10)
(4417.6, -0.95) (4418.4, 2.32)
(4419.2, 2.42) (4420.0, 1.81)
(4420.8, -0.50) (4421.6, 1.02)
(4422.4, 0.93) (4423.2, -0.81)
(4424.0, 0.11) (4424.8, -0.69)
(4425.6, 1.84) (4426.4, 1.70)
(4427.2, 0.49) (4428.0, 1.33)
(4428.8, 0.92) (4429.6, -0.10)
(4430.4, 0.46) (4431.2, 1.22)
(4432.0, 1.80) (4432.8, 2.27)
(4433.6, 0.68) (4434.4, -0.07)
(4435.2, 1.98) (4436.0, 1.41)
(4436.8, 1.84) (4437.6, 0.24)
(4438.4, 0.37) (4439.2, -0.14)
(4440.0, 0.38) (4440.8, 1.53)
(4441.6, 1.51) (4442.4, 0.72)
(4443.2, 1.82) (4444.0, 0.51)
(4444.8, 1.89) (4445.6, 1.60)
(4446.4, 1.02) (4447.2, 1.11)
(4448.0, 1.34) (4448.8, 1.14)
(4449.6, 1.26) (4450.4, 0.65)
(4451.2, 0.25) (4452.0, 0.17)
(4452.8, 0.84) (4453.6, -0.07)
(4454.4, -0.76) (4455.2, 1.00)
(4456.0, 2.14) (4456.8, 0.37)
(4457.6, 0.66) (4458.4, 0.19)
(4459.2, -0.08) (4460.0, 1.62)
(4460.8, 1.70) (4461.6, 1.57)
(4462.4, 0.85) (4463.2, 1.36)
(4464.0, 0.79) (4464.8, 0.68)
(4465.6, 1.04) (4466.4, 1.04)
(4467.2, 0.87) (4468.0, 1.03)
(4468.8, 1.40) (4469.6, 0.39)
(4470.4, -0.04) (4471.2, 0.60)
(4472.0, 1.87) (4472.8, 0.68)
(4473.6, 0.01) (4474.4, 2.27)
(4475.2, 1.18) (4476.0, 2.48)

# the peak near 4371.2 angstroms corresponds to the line [O II] 3727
